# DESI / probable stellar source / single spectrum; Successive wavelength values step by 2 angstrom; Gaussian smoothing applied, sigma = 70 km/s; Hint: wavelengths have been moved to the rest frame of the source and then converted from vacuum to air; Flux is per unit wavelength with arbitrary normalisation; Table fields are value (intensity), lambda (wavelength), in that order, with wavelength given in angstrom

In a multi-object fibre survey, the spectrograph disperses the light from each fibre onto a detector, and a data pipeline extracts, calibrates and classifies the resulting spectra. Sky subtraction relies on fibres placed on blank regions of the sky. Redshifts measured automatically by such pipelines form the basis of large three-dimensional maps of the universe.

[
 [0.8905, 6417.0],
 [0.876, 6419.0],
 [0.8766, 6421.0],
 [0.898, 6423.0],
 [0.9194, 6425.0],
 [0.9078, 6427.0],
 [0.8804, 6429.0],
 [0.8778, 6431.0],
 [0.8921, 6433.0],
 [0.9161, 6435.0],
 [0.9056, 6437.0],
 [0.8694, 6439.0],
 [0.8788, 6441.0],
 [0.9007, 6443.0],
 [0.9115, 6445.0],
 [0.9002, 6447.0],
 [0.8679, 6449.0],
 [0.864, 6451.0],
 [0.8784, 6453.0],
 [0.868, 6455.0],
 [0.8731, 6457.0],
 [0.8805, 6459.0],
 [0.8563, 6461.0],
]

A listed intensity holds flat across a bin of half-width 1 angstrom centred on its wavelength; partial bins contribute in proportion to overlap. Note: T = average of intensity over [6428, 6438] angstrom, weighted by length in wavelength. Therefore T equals 0.894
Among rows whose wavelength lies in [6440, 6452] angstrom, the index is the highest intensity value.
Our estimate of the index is 0.9115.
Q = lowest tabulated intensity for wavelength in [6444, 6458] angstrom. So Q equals 0.864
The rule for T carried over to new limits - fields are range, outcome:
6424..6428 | 0.914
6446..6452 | 0.877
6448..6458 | 0.87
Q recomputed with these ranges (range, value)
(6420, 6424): 0.8766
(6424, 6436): 0.8778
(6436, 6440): 0.8694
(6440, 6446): 0.8788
